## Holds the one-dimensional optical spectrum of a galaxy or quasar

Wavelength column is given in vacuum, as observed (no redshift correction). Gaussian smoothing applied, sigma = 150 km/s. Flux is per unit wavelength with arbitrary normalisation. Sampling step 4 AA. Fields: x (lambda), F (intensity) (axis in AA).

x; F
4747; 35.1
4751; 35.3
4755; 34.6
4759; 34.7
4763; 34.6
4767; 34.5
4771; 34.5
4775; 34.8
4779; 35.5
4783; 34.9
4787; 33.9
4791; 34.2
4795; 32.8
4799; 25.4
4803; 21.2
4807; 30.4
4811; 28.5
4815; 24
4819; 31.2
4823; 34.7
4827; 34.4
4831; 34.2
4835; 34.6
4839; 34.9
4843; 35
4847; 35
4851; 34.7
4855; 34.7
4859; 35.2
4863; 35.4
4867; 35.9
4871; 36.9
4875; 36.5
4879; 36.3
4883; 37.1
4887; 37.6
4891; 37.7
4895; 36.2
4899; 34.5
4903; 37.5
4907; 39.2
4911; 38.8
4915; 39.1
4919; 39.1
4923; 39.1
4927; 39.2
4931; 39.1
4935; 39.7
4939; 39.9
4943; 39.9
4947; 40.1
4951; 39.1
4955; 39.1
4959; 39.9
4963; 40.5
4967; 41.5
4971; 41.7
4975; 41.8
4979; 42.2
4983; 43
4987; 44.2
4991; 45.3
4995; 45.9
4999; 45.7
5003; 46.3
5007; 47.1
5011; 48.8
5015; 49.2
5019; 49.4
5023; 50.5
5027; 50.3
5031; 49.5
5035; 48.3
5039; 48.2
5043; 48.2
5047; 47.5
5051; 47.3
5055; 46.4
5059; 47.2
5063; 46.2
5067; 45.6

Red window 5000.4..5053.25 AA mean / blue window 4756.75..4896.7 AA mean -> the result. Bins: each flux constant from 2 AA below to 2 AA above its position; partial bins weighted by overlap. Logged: 1.44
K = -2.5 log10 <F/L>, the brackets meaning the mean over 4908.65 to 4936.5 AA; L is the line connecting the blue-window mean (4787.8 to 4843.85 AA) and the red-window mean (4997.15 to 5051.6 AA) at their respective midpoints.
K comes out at 0.02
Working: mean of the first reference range 31.1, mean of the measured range 39.1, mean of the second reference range 48.3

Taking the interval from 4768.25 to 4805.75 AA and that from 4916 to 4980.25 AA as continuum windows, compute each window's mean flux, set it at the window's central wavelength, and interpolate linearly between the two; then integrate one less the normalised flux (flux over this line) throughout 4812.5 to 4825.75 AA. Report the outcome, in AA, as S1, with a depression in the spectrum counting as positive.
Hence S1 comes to 1.3 AA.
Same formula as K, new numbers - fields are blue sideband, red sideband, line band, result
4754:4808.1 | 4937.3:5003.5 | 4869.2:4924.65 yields 0.02 mag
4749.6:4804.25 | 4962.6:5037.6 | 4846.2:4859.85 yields 0.08 mag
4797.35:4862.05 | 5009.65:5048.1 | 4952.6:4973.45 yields 0.07 mag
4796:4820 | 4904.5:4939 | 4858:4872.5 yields -0.09 mag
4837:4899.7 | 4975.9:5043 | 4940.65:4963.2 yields 0.07 mag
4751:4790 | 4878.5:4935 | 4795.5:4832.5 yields 0.21 mag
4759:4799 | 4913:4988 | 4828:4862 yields 0.05 mag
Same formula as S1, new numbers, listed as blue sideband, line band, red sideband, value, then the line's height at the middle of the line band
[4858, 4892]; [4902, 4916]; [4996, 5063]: 0.13 AA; 39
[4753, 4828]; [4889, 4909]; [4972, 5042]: 1.21 AA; 39.4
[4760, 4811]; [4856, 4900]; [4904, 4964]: 0.42 AA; 36.7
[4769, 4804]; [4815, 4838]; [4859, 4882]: 0.74 AA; 34.1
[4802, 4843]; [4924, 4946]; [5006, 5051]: 0.68 AA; 40.8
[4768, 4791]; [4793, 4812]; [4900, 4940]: 4.16 AA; 35.4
